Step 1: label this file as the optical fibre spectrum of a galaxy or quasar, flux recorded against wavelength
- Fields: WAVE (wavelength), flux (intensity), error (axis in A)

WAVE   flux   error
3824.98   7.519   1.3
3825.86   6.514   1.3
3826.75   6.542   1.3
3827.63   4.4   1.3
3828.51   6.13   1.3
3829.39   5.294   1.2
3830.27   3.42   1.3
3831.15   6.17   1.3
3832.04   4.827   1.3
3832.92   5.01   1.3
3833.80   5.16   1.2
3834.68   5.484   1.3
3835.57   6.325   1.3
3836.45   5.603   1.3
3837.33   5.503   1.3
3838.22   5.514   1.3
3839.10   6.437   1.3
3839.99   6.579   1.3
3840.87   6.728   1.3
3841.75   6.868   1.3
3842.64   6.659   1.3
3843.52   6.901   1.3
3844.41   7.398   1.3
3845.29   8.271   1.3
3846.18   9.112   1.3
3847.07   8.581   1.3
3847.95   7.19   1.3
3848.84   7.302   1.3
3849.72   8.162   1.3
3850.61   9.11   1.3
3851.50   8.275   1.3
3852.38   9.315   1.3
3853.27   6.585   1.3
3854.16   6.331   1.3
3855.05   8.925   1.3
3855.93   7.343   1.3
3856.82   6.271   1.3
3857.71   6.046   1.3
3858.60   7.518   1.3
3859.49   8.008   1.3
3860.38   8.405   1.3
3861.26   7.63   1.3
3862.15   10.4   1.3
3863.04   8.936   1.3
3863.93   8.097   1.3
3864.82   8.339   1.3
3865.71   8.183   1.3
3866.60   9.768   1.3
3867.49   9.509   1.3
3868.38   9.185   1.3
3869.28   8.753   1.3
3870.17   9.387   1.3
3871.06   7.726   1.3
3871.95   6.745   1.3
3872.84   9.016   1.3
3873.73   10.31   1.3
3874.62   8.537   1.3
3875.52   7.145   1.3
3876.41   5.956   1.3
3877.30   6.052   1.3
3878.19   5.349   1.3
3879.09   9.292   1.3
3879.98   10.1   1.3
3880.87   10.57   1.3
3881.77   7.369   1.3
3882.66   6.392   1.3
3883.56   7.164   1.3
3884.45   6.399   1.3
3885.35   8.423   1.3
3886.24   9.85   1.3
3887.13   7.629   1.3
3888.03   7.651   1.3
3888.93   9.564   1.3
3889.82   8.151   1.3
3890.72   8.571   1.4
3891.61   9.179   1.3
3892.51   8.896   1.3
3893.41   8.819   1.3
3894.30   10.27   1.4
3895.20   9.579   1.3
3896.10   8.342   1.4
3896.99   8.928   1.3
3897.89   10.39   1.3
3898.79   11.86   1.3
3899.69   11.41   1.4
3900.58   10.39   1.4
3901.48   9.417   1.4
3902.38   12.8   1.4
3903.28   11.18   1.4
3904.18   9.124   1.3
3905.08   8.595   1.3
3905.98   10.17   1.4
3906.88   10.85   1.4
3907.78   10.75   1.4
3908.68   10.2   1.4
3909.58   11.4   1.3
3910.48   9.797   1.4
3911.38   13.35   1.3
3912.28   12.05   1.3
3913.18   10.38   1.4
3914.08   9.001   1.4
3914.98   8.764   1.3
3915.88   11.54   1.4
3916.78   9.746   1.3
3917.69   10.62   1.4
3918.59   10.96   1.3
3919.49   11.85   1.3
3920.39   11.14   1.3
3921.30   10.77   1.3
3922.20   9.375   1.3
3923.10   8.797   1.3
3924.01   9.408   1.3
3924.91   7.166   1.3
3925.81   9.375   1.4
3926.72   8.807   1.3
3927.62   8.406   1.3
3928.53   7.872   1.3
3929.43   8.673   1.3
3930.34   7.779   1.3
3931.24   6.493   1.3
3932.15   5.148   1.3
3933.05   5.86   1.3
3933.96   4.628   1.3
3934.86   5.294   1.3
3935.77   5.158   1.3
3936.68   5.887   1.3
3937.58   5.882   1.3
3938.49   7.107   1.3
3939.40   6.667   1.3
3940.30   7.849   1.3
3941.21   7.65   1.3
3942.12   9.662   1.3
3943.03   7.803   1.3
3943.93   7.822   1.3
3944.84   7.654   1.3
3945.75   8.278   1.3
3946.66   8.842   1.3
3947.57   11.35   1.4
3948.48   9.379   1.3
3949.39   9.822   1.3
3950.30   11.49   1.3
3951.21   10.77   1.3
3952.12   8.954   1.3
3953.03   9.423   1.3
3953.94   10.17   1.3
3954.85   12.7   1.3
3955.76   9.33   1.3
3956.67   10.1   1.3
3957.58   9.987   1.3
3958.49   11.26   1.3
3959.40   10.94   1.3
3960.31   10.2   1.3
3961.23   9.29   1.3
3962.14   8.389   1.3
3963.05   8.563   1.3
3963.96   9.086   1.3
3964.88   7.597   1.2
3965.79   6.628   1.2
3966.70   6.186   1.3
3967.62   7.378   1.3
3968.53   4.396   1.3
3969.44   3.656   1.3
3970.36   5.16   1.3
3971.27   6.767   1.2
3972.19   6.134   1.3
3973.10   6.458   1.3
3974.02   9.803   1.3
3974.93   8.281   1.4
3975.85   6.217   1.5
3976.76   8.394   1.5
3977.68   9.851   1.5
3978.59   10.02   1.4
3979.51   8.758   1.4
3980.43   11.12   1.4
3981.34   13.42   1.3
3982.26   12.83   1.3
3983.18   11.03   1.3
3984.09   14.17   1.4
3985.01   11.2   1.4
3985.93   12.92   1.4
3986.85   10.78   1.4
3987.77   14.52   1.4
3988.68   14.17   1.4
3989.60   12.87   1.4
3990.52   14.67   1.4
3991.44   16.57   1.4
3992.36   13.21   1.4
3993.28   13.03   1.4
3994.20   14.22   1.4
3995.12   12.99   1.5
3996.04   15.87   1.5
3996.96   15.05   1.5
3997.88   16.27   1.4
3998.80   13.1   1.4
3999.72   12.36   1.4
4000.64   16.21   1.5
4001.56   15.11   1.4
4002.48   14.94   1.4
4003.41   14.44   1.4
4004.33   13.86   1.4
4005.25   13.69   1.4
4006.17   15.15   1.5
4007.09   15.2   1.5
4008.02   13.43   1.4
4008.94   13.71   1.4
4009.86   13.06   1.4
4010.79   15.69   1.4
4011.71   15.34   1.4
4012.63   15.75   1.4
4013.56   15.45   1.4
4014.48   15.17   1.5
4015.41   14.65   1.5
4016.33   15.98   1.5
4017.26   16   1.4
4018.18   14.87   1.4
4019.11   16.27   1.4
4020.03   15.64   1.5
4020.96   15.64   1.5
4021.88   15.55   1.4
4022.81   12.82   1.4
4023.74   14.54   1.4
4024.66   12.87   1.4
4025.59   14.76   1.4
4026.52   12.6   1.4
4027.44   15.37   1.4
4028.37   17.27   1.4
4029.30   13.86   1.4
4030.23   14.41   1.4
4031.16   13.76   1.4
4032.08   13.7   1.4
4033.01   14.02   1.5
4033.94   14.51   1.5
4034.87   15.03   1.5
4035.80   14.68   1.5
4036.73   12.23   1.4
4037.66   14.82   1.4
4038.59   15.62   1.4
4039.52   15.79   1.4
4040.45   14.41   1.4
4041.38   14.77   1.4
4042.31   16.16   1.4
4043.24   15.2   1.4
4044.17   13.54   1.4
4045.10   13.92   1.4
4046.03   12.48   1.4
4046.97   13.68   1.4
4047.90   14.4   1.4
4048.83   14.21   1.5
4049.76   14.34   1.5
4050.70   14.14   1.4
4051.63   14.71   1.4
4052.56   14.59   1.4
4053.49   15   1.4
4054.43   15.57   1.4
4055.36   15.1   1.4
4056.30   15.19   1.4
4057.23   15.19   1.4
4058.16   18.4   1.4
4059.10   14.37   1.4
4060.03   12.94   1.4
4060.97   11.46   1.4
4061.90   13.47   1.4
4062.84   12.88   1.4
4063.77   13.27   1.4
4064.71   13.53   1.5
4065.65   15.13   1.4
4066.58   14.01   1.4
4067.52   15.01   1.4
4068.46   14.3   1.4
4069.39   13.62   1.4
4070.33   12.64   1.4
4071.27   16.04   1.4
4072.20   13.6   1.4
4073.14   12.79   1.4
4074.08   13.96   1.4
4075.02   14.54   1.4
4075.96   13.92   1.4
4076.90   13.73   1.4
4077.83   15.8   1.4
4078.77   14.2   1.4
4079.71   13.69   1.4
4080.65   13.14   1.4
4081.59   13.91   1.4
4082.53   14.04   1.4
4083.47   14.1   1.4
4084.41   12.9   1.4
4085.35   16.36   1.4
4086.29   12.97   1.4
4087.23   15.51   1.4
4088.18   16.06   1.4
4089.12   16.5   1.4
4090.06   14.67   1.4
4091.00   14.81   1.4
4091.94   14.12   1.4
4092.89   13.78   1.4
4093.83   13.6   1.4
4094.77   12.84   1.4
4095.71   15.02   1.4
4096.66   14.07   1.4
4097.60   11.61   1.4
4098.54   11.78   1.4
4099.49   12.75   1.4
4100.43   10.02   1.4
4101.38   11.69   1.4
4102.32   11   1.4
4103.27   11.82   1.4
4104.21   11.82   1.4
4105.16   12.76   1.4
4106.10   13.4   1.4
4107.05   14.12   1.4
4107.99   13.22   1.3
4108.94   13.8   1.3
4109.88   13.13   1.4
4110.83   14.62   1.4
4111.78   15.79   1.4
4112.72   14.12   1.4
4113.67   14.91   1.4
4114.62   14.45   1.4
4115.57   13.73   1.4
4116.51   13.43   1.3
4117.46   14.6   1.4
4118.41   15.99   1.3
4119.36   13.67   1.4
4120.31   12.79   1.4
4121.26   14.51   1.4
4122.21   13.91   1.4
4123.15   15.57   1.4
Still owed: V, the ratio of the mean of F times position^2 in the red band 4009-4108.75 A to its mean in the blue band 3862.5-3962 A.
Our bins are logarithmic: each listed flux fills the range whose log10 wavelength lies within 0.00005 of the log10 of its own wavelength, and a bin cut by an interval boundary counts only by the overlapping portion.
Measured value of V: 1.7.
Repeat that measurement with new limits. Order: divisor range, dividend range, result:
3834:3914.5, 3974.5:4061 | 1.77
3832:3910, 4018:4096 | 1.91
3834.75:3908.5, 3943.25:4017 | 1.44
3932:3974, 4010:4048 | 1.89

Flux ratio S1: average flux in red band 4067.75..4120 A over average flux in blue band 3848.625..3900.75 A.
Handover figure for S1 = 1.64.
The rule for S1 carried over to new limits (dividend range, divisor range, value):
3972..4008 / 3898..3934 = 1.30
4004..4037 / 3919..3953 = 1.77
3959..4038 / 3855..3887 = 1.54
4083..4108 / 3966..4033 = 1.05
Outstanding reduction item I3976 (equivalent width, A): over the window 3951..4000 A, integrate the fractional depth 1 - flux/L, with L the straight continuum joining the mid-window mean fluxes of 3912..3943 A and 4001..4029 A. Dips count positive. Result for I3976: 6.1 A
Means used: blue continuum 8.37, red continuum 14.8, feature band 10.5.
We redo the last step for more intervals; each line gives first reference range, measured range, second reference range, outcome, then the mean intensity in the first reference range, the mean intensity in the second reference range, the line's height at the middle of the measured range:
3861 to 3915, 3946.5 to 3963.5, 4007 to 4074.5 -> 2.10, 9.16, 14.5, 11.5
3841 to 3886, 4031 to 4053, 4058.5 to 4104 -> -2.95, 7.99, 13.7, 12.7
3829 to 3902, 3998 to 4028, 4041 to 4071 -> -4.30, 7.89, 14.3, 12.9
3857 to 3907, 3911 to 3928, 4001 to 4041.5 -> 0.44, 8.77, 14.7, 10.4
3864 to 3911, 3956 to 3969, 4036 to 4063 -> 3.32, 9.03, 14.5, 11.5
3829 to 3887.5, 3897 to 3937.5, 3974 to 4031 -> 2.42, 7.5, 13.7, 10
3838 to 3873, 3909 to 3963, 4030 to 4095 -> 6.80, 7.9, 14.3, 10.4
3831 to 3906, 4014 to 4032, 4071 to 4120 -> -4.26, 8.11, 13.8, 12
